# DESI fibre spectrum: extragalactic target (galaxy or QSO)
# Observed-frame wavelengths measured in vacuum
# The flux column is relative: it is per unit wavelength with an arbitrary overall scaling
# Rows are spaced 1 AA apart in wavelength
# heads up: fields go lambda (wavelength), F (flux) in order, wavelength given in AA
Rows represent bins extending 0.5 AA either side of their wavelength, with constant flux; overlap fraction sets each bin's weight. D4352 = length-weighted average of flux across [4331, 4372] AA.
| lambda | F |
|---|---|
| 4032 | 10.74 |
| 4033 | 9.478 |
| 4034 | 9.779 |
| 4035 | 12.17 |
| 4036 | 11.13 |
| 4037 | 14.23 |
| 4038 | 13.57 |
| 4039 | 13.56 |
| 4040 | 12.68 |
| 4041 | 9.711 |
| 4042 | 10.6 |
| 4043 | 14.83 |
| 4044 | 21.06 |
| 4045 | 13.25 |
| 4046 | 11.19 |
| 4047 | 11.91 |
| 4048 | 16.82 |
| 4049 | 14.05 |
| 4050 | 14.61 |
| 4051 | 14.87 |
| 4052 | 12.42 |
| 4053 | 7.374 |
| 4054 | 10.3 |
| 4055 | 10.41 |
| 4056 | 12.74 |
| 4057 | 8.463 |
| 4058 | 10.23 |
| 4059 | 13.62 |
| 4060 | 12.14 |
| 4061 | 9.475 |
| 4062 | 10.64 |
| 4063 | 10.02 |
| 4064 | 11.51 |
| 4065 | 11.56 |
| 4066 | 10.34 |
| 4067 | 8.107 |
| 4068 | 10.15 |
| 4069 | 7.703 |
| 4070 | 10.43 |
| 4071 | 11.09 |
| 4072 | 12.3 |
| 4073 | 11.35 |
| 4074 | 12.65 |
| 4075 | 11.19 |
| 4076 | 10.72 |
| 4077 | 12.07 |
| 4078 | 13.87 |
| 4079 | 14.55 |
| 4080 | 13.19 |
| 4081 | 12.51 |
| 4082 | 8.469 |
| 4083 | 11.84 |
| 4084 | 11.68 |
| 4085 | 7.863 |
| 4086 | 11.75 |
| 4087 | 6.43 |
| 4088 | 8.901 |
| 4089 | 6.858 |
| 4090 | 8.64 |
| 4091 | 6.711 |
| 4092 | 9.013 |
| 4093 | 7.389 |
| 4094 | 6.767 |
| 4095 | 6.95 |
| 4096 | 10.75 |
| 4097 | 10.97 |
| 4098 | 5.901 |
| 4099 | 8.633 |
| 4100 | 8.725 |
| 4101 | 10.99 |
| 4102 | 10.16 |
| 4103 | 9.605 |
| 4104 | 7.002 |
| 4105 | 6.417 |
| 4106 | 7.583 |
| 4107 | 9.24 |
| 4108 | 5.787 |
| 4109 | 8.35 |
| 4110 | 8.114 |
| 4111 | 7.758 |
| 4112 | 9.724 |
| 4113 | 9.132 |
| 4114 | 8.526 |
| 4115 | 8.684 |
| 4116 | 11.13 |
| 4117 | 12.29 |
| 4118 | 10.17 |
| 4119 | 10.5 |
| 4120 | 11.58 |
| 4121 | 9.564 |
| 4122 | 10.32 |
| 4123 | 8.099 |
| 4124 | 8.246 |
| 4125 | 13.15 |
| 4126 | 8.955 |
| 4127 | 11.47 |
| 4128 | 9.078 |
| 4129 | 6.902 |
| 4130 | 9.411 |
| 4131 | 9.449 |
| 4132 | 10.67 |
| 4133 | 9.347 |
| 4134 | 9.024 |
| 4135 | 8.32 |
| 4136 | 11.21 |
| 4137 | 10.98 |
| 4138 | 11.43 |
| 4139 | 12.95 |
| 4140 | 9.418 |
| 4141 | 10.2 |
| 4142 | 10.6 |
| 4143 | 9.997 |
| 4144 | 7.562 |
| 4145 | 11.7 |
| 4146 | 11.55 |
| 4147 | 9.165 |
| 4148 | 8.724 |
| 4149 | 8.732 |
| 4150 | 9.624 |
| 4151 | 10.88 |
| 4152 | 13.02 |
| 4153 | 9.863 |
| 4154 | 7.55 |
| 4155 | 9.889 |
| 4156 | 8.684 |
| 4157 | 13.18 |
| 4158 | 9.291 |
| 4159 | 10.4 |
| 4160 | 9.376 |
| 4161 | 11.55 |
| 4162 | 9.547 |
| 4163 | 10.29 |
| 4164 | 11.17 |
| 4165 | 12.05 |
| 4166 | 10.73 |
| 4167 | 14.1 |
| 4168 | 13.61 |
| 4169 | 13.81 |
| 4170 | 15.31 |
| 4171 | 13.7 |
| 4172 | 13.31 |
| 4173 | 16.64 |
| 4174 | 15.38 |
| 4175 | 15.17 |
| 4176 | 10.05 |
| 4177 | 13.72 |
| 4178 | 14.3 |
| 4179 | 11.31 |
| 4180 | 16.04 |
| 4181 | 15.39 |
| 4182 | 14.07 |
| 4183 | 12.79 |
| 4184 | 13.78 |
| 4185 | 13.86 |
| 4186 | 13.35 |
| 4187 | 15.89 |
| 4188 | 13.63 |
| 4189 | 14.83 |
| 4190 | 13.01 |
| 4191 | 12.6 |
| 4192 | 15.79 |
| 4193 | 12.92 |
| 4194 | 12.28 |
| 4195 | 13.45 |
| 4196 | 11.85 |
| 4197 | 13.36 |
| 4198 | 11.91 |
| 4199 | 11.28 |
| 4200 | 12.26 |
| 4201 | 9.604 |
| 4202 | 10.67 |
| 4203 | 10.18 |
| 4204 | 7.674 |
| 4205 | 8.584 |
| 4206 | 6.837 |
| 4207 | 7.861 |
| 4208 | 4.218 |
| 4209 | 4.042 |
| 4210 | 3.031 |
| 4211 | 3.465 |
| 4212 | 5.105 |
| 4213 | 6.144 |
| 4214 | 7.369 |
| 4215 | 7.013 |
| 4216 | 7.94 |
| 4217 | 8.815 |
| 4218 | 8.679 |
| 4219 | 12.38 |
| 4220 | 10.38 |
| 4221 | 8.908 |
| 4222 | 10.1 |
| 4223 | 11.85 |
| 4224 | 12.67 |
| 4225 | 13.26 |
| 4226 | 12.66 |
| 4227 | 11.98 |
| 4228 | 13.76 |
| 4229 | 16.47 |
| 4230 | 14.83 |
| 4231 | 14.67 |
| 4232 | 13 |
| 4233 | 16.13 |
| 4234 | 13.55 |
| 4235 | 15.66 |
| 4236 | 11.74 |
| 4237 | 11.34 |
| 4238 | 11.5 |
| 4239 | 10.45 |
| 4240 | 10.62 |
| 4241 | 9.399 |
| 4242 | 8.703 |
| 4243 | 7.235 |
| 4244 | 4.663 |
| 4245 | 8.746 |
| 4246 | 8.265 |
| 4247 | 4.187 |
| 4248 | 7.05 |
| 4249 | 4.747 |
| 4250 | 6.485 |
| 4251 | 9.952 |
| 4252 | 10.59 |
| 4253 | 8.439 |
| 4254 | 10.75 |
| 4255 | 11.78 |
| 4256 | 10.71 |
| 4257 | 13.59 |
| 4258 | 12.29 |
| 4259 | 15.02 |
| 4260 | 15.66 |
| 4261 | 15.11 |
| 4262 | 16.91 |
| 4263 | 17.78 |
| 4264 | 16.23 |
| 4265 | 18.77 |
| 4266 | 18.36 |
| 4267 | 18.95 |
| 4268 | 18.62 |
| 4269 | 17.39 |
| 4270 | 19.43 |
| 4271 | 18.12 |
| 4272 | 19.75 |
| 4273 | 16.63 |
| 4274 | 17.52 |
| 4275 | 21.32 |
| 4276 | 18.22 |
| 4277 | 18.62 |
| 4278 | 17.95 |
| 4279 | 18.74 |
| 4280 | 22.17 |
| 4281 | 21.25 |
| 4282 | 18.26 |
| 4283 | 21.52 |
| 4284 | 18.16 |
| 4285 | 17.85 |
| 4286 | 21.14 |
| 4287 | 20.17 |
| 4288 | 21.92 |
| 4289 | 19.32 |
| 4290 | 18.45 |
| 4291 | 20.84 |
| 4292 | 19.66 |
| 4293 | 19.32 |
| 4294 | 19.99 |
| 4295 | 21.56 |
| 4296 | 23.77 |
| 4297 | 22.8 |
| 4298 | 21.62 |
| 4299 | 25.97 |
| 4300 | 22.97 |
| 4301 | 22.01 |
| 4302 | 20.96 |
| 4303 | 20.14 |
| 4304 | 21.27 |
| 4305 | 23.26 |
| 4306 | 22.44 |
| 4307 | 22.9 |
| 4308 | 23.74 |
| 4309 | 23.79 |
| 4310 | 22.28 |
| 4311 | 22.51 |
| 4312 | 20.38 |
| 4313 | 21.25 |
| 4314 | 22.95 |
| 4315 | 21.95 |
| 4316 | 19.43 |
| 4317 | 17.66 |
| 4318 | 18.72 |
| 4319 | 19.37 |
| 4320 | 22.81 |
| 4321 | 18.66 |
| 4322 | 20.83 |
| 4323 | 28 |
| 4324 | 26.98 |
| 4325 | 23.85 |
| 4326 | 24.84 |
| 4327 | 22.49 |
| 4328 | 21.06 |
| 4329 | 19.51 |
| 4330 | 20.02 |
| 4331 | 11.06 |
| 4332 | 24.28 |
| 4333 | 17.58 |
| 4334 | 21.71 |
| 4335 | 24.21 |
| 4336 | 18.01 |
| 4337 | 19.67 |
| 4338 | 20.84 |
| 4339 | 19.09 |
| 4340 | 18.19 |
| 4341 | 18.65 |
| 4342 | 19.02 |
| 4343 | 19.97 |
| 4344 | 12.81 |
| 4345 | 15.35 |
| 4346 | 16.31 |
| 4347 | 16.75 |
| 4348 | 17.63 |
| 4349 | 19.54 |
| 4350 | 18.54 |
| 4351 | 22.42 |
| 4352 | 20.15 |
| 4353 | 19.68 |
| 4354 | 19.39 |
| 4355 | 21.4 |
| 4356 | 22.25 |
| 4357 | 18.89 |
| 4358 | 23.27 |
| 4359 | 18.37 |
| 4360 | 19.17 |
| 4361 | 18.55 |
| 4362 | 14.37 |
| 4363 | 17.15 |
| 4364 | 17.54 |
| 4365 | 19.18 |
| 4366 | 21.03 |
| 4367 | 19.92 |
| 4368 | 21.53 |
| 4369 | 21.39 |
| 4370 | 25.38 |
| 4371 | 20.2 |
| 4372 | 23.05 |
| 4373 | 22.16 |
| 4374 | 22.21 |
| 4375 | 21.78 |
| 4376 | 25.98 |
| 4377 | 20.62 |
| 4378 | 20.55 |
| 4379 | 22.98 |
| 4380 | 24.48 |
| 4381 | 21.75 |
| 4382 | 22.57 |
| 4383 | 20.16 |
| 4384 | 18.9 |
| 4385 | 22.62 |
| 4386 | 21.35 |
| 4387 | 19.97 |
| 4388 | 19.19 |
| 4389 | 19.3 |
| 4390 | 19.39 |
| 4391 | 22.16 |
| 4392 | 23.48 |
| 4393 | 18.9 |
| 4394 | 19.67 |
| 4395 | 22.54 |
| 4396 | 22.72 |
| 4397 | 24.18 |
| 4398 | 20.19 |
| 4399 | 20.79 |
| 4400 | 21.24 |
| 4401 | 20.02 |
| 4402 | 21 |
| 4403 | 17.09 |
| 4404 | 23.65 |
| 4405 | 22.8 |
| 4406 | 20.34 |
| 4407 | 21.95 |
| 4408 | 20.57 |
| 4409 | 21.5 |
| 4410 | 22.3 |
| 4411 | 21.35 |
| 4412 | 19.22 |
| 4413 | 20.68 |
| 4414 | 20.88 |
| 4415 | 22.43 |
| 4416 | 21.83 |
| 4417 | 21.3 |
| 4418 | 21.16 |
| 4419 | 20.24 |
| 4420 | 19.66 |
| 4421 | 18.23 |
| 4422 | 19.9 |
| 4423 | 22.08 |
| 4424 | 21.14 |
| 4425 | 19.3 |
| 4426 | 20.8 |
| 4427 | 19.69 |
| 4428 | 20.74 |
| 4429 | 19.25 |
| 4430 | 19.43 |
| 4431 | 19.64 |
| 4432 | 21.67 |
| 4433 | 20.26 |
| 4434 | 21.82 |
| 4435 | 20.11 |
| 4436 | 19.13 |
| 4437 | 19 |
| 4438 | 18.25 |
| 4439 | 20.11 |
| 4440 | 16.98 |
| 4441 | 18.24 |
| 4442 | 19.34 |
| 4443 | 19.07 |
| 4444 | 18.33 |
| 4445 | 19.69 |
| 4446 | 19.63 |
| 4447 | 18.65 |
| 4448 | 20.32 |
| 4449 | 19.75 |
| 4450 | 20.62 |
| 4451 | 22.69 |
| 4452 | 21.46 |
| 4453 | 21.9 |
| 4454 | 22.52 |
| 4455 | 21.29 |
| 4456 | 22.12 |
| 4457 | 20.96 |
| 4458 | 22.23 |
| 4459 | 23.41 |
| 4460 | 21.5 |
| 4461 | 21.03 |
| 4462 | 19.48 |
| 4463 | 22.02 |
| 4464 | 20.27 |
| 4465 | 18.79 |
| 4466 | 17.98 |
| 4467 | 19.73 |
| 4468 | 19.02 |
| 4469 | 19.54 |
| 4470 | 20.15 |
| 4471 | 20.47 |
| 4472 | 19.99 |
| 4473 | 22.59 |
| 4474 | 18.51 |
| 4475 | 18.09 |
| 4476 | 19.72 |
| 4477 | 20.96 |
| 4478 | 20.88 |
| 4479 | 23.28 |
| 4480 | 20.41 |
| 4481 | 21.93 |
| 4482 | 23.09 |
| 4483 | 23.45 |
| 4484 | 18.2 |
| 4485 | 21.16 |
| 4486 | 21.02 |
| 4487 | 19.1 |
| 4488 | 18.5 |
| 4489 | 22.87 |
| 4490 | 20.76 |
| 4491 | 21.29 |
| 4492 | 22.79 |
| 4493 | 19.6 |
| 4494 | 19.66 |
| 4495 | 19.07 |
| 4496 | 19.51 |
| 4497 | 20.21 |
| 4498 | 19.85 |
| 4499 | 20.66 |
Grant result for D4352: 19.4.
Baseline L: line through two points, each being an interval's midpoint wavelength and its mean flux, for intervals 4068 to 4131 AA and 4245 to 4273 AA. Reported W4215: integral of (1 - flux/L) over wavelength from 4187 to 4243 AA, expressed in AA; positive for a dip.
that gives 7.3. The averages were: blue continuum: 9.61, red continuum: 13.5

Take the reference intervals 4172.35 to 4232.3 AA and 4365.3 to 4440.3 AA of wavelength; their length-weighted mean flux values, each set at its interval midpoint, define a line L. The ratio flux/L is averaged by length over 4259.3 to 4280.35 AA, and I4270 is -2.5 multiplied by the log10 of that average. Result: -0.23 mag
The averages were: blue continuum 11.4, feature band 18.1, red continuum 21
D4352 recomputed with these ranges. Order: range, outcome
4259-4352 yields 20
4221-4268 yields 12.1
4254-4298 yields 18.4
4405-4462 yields 20.5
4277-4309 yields 21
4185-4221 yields 9.99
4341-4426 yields 20.5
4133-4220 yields 11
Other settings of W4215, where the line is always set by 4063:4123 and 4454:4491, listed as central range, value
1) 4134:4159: 2.4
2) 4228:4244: 1.9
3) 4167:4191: -3.6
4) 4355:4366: -1.0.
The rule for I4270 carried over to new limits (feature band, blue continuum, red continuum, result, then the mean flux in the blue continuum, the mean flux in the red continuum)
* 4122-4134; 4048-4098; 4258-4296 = 0.319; 10.6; 18.8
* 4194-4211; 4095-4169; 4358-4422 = 0.371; 9.85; 20.9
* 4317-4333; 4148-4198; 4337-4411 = -0.152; 12.5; 20.4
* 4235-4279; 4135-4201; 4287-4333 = 0.336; 12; 21.5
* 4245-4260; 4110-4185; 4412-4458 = 0.428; 11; 20.3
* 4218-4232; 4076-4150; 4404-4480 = 0.069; 9.59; 20.4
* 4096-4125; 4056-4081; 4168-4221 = 0.223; 11.2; 11.3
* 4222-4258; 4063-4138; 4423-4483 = 0.260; 9.7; 20.4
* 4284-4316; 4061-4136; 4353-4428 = -0.229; 9.67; 20.9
